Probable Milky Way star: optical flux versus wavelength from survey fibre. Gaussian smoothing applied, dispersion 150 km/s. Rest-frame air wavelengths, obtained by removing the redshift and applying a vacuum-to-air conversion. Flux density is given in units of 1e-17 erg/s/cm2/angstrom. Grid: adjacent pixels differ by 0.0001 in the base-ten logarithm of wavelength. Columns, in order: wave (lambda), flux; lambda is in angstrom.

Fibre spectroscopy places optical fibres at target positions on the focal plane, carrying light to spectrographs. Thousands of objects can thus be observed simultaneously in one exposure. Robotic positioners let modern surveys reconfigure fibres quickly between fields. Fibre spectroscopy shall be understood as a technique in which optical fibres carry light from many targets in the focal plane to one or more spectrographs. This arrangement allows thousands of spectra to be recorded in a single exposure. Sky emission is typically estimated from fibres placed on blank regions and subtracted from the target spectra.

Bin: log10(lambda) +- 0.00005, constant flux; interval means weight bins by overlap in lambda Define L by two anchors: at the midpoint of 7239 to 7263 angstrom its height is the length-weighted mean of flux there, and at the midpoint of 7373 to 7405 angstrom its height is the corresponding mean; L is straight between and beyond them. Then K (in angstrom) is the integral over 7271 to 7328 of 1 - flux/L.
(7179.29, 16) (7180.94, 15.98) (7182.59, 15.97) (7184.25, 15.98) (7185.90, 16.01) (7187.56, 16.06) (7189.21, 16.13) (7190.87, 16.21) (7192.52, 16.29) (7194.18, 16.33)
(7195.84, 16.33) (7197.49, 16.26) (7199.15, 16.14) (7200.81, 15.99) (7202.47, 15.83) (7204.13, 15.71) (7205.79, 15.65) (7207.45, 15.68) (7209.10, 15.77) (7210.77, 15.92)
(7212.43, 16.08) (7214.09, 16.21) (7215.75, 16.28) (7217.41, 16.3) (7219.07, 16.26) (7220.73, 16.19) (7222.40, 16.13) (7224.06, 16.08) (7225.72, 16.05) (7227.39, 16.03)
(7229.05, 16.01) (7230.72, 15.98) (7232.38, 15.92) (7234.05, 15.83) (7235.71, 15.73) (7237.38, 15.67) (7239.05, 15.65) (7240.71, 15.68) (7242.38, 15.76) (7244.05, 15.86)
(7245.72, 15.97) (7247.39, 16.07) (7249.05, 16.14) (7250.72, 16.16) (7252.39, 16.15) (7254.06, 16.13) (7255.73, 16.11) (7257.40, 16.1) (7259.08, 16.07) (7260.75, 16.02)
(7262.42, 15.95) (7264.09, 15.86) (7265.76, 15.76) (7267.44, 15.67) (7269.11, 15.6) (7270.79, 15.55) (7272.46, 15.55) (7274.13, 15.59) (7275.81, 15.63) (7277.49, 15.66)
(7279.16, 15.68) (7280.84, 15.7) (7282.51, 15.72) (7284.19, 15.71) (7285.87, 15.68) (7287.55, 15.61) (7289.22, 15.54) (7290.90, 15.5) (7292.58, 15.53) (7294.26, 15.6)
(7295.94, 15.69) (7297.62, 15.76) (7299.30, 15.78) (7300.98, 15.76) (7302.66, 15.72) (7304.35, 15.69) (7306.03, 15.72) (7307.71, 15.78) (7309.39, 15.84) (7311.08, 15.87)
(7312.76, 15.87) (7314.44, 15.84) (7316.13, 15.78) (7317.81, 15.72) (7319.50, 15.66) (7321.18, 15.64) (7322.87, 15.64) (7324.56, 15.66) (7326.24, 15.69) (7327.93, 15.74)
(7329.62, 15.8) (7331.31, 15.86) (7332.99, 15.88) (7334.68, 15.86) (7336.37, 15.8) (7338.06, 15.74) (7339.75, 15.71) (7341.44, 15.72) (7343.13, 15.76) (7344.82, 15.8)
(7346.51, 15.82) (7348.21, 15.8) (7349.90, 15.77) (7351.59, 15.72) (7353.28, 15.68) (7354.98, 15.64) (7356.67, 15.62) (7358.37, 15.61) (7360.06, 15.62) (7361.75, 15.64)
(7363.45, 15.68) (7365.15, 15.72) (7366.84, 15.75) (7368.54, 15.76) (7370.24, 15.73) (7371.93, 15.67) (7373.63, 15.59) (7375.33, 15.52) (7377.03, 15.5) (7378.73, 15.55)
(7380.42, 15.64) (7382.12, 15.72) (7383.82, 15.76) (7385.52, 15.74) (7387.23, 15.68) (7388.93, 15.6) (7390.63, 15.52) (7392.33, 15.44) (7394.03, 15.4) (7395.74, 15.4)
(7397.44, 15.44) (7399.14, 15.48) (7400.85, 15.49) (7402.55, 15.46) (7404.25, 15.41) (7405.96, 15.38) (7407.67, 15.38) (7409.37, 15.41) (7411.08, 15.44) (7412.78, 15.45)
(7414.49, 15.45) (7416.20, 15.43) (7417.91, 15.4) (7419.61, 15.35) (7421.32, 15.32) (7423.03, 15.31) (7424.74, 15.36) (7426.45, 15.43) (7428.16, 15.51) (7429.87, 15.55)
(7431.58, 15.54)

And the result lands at 0.5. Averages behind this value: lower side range 16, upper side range 15.5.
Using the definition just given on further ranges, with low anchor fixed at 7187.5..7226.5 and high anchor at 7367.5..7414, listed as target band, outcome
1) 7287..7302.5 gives 0.2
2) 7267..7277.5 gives 0.2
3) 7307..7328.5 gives 0.0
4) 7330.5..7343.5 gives -0.1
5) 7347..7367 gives -0.1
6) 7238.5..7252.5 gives 0.0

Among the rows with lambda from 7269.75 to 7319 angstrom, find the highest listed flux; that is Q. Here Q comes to 15.87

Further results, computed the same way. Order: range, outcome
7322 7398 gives 15.88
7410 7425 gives 15.45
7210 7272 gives 16.3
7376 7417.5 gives 15.76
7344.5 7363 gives 15.82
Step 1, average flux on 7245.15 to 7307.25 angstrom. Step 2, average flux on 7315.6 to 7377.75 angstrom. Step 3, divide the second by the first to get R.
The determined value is 1.0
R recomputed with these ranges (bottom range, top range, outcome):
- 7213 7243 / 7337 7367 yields 0.98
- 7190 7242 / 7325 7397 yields 0.98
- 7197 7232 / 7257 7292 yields 0.98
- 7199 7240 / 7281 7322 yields 0.98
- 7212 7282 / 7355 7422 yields 0.98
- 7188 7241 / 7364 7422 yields 0.97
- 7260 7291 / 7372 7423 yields 0.99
